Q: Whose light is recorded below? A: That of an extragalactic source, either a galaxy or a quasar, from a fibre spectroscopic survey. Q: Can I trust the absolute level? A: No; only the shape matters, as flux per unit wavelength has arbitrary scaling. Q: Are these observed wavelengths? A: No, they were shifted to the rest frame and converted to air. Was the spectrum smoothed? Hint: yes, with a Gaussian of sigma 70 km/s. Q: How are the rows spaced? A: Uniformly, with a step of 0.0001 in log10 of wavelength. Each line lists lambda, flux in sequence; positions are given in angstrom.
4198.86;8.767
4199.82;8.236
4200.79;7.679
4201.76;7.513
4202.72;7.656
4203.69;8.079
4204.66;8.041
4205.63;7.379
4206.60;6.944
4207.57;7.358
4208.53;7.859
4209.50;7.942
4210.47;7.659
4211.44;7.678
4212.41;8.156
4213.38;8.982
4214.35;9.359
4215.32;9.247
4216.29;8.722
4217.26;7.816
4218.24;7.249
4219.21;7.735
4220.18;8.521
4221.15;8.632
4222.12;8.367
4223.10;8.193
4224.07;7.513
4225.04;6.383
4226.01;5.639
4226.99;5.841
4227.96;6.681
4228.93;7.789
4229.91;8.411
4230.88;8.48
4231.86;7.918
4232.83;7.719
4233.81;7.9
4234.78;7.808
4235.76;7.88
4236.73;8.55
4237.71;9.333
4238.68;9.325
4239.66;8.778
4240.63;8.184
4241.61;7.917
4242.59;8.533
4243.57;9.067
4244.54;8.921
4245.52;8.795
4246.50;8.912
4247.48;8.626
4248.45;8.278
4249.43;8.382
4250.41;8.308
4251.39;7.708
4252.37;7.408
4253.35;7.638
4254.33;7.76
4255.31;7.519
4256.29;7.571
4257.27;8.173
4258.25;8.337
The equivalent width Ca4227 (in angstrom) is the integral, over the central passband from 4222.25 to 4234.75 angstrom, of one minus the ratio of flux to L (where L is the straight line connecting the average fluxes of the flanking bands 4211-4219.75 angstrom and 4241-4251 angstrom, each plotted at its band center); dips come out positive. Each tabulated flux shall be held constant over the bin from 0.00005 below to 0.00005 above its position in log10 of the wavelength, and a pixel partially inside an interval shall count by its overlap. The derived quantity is 1.5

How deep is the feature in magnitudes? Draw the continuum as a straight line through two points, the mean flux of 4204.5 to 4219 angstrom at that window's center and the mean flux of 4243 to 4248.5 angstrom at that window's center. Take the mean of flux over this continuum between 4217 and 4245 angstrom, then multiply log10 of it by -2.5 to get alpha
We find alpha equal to 0.07 mag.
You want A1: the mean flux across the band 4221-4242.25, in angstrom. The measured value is 7.87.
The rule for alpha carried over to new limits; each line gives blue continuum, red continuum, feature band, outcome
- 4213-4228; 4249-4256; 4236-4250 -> -0.11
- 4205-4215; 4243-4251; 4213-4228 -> 0.04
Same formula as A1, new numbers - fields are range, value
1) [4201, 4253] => 8.04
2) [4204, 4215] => 7.96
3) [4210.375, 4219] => 8.32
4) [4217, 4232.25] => 7.56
